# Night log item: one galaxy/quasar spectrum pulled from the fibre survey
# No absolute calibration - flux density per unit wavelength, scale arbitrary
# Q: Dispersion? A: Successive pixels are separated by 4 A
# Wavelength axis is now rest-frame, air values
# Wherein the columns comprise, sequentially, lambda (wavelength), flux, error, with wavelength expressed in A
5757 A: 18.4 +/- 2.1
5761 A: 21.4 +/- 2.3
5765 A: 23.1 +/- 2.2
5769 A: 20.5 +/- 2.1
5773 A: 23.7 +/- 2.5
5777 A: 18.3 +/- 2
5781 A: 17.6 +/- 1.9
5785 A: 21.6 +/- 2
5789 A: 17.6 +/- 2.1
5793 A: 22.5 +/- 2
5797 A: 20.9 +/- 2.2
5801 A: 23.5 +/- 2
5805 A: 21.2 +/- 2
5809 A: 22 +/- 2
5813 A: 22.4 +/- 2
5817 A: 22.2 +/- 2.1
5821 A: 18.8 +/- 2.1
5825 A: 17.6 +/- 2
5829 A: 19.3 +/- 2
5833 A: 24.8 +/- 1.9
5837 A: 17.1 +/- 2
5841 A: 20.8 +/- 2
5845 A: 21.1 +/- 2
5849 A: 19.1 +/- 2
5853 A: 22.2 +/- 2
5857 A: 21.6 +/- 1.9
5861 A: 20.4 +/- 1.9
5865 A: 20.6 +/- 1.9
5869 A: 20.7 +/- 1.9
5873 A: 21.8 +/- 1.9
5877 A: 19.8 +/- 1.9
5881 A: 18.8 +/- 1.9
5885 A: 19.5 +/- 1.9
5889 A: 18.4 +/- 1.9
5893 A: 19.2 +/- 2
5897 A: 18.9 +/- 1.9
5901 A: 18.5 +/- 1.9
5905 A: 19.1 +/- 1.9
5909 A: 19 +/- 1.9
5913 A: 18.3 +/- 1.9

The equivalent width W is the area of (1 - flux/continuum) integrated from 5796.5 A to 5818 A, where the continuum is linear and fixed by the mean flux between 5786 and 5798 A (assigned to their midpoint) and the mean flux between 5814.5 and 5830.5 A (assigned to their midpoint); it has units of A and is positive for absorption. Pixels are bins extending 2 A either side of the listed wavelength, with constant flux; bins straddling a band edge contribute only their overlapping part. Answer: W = -2.29 A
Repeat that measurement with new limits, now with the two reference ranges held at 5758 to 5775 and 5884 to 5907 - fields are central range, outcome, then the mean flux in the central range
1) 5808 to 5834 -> -0.2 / 20.8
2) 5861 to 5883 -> -1.0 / 20.3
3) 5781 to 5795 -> 0.8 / 20.1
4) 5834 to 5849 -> 0.2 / 19.9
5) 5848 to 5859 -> -0.7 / 21.1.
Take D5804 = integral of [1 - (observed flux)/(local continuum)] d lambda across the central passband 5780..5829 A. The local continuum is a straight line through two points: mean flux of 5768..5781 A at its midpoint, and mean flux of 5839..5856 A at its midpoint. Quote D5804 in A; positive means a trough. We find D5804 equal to -0.3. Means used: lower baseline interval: 20.4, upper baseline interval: 20.8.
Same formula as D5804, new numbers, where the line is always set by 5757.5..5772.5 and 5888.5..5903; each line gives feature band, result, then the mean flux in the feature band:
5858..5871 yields -0.8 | 20.6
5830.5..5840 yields -0.4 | 20.8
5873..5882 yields -0.3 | 19.9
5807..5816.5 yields -0.8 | 22.2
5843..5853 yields -0.4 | 20.5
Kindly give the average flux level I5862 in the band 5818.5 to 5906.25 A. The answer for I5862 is 19.9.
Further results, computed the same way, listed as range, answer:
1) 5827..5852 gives 20.4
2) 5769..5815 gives 21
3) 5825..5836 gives 20.8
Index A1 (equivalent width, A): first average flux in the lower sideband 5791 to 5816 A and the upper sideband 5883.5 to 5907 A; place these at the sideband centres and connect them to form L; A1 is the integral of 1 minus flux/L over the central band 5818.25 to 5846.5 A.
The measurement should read 1.5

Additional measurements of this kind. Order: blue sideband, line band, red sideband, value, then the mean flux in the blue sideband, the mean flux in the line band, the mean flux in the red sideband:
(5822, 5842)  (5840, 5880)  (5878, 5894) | -2.8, 19.8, 20.8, 19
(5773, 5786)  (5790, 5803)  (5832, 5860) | -1.3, 19.7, 21.9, 20.8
